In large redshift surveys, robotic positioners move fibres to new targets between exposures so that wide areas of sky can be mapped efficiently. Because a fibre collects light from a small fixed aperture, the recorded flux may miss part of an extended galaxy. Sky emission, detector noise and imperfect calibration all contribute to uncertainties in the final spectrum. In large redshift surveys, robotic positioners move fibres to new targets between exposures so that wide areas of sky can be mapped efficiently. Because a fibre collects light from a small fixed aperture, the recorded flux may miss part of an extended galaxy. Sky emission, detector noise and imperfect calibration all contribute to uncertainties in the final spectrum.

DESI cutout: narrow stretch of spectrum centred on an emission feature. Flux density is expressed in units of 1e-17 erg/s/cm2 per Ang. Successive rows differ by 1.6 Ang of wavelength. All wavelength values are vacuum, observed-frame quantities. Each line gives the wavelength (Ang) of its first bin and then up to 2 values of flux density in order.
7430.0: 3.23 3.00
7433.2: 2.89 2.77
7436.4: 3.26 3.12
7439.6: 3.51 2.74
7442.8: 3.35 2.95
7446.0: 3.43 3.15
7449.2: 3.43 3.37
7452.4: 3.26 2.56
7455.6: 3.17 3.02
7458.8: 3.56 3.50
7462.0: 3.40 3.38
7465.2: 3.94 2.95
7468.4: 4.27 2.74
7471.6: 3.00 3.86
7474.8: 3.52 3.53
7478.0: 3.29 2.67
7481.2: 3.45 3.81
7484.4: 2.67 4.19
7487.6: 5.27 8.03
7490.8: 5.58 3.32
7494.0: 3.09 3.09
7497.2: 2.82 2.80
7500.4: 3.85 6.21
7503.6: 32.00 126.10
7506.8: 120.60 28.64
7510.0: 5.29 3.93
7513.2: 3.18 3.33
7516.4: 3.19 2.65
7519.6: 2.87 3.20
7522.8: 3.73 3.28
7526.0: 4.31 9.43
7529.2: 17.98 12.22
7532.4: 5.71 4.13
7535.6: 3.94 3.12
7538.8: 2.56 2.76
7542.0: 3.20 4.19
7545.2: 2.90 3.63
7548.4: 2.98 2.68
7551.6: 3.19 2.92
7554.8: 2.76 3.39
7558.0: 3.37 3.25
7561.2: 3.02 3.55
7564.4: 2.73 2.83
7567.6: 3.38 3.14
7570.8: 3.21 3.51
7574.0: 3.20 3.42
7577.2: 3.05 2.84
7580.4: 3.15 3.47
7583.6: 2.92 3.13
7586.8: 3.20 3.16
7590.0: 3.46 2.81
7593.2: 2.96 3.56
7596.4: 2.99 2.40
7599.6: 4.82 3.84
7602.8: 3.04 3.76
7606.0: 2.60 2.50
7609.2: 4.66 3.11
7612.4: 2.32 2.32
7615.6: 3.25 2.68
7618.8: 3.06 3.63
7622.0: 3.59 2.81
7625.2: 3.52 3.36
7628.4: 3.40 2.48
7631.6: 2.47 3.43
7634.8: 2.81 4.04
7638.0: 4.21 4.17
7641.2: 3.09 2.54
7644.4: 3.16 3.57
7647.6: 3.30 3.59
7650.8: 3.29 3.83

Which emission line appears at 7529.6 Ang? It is [N II] 6583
